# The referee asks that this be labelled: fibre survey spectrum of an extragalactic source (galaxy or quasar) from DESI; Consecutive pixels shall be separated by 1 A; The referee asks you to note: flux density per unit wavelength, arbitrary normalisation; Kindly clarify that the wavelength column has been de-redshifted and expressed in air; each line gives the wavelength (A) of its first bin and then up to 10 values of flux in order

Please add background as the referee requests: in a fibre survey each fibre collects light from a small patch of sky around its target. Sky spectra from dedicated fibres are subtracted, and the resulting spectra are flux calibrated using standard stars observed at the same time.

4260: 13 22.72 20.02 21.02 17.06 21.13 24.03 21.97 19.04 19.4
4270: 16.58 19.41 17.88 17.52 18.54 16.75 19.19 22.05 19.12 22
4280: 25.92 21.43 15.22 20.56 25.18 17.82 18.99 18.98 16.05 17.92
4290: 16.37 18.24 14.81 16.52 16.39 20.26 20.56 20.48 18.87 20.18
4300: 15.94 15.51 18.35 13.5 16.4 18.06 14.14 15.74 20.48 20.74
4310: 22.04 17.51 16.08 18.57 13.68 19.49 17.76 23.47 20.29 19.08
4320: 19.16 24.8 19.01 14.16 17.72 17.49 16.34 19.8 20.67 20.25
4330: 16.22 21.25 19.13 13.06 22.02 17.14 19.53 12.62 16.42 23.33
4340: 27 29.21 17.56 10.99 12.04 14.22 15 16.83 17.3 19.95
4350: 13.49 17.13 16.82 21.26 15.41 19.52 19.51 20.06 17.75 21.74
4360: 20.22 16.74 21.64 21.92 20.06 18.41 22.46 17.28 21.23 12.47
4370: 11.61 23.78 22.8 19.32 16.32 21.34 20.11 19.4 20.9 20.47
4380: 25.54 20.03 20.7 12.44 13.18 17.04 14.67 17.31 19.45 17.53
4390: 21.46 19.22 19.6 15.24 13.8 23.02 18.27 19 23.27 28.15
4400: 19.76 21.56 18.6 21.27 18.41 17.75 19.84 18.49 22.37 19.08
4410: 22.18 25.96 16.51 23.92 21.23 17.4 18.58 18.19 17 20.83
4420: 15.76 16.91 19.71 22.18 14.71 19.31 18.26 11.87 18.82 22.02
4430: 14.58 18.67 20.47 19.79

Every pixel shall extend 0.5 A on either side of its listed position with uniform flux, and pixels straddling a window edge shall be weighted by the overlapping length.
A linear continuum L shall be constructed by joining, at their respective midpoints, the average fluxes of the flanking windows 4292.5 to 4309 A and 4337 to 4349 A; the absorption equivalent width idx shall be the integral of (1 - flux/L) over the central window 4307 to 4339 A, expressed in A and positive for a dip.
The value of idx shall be -1.35 A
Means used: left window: 17.7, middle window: 18.6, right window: 18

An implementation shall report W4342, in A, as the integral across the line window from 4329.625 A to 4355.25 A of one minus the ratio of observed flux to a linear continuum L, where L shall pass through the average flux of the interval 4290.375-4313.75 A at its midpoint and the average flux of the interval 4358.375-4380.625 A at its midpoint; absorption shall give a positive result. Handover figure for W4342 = 1.50 A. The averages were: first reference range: 17.7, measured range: 17.9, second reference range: 19.8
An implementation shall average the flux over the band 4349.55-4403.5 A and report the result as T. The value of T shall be 19.1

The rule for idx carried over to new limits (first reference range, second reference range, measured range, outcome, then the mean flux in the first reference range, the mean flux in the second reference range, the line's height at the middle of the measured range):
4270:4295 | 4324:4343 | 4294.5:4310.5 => 0.6 A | 18.9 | 19.1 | 19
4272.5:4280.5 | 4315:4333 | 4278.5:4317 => 2.5 A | 20.1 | 19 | 19.6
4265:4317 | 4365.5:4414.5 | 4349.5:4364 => 0.3 A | 18.7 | 19.5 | 19.2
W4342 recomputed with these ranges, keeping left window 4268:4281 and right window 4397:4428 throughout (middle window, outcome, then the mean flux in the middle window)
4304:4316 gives 1.10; 17.8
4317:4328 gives 0.29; 19.1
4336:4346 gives 0.78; 18.1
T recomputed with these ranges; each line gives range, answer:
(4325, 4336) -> 18.6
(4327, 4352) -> 18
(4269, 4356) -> 18.4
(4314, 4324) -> 19.3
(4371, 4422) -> 19.5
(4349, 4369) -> 18.9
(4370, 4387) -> 19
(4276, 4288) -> 20.4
